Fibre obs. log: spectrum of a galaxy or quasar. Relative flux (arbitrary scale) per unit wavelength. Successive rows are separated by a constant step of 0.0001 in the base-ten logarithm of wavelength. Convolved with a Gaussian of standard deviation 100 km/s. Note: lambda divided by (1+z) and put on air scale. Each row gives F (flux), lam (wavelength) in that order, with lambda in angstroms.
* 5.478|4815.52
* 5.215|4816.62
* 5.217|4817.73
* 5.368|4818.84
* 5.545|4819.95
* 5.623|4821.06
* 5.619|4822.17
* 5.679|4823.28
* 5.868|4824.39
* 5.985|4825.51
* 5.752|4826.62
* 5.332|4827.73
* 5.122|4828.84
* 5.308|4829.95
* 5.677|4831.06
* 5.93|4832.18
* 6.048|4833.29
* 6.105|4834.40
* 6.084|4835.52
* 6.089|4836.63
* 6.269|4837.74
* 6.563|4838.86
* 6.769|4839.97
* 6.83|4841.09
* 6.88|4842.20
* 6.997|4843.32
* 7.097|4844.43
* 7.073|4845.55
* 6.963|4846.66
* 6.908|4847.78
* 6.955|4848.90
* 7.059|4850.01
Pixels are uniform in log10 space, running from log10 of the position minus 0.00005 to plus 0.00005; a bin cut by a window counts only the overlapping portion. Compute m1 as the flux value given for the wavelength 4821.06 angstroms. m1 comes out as 5.623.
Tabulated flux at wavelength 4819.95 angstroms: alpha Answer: 5.545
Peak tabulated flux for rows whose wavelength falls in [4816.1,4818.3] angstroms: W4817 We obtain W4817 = 5.217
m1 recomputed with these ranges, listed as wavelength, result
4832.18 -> 5.93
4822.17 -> 5.619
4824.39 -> 5.868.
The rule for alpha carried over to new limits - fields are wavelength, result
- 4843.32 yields 6.997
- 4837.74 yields 6.269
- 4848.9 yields 6.955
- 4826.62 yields 5.752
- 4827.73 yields 5.332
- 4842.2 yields 6.88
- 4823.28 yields 5.679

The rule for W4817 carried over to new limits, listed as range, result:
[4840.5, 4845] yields 7.097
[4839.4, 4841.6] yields 6.83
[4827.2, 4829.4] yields 5.332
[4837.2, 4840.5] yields 6.769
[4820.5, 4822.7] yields 5.623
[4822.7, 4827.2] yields 5.985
